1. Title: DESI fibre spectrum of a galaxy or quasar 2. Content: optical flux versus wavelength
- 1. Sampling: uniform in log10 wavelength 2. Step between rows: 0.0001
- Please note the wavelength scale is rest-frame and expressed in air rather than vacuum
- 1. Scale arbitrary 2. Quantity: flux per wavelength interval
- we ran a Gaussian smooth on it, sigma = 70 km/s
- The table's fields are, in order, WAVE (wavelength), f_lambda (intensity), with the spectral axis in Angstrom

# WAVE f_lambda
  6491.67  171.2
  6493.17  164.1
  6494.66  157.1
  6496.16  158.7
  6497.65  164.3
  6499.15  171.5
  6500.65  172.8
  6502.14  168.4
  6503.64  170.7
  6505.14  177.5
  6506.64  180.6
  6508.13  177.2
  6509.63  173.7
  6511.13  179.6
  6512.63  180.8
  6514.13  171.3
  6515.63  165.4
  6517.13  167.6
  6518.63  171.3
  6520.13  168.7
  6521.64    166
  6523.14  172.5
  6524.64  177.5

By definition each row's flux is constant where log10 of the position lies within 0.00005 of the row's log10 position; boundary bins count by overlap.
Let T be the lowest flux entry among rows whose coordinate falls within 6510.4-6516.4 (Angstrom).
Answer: 165.4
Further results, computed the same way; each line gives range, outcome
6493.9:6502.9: 157.1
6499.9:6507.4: 168.4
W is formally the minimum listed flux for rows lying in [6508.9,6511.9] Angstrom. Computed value 173.7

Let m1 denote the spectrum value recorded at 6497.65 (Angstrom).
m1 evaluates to 164.3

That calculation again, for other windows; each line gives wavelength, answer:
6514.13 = 171.3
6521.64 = 166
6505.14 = 177.5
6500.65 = 172.8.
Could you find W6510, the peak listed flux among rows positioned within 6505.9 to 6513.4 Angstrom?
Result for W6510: 180.8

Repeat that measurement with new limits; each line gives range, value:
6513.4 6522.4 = 171.3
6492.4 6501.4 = 172.8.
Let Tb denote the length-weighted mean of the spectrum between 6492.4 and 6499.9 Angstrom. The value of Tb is 163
